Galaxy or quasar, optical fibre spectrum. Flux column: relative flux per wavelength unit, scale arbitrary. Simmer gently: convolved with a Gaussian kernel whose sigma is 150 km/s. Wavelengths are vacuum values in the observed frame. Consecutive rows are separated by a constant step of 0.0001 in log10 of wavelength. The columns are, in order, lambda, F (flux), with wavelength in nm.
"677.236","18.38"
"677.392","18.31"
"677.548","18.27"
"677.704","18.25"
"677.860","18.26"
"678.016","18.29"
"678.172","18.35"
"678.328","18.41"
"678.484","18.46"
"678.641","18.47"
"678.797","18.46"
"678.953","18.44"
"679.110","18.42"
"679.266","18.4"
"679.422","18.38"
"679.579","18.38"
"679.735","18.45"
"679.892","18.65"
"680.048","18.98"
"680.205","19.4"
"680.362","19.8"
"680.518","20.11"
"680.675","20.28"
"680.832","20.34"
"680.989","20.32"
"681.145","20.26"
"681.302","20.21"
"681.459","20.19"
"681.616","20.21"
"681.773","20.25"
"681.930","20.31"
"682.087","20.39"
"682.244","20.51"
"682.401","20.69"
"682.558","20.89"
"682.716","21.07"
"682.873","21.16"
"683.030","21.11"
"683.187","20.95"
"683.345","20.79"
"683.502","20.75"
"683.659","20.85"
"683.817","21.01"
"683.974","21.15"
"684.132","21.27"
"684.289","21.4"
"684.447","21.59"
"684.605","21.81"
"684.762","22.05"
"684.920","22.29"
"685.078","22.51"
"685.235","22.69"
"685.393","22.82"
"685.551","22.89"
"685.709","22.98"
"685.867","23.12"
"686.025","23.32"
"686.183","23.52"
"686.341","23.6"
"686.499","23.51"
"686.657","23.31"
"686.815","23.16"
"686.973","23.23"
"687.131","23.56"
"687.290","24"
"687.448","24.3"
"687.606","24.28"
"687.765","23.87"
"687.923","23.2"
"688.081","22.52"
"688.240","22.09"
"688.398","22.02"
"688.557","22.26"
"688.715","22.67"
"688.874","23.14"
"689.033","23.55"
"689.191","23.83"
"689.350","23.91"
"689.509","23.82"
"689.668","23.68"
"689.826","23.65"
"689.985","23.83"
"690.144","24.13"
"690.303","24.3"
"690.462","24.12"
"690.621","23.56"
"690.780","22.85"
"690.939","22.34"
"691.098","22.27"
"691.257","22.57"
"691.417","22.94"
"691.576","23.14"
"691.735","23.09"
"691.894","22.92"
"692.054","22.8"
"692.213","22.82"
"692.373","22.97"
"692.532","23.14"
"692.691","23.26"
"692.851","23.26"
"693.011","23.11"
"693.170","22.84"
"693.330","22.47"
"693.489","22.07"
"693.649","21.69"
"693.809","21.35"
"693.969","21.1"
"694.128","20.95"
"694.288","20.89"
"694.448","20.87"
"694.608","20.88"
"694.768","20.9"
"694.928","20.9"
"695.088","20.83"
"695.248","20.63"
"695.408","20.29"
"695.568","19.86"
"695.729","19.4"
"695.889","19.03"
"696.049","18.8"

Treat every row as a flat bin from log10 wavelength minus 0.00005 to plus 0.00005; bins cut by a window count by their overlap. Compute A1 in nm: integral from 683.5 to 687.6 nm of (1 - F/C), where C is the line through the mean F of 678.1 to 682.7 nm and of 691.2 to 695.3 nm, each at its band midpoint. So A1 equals -0.42 nm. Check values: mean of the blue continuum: 19.5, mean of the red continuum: 22.1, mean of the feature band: 22.6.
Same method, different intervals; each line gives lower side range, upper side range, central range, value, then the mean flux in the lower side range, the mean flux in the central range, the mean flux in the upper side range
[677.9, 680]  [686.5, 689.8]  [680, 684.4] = -0.083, 18.4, 20.5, 23.3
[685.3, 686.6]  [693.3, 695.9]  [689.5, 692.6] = -0.201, 23.2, 23.2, 20.8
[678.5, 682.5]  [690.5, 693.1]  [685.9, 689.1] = -0.238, 19.5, 23.3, 23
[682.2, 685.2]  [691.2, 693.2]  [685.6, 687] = -0.096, 21.3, 23.3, 23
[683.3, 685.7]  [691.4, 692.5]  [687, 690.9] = -0.167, 21.8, 23.4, 23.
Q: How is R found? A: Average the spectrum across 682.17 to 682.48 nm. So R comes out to 20.6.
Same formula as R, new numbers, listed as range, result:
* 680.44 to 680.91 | 20.2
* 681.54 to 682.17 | 20.3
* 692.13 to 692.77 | 23.1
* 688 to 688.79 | 22.3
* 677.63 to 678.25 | 18.3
